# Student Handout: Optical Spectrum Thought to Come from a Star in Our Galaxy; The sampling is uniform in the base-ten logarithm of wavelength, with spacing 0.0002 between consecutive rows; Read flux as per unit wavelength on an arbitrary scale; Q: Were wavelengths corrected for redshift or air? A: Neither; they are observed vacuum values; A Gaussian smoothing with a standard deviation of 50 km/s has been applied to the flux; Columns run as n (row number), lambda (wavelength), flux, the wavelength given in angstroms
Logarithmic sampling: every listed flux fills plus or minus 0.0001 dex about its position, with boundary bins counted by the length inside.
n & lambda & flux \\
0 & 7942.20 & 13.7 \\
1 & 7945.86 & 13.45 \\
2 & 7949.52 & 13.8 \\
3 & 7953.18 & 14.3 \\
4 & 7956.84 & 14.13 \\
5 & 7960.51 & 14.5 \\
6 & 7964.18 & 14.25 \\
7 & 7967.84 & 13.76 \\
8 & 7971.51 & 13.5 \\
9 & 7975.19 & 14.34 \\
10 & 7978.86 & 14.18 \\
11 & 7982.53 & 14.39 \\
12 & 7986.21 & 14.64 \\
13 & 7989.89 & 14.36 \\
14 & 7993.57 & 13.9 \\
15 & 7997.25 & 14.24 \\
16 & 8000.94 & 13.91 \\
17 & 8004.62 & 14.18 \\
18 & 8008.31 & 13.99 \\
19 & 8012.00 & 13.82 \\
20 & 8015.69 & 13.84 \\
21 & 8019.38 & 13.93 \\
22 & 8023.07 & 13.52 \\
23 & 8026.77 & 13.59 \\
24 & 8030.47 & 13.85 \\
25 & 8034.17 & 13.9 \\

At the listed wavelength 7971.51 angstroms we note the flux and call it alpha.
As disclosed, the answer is 13.5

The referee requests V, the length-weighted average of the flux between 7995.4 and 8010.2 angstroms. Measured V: 14.1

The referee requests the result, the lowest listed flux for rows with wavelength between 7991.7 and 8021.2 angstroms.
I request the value 13.82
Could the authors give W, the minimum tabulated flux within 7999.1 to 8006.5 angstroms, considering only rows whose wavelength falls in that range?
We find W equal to 13.91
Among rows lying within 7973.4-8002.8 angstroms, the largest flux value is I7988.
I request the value 14.64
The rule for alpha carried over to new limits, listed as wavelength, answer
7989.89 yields 14.36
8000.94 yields 13.91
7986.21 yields 14.64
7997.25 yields 14.24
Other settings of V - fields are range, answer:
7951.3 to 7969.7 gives 14.2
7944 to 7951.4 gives 13.6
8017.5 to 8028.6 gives 13.7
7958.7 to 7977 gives 14.1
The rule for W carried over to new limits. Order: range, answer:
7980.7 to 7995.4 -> 13.9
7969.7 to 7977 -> 13.5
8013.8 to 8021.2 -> 13.84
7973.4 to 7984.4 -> 14.18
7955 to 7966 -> 14.13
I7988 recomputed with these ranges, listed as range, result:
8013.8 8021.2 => 13.93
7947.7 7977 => 14.5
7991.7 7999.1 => 14.24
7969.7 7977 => 14.34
